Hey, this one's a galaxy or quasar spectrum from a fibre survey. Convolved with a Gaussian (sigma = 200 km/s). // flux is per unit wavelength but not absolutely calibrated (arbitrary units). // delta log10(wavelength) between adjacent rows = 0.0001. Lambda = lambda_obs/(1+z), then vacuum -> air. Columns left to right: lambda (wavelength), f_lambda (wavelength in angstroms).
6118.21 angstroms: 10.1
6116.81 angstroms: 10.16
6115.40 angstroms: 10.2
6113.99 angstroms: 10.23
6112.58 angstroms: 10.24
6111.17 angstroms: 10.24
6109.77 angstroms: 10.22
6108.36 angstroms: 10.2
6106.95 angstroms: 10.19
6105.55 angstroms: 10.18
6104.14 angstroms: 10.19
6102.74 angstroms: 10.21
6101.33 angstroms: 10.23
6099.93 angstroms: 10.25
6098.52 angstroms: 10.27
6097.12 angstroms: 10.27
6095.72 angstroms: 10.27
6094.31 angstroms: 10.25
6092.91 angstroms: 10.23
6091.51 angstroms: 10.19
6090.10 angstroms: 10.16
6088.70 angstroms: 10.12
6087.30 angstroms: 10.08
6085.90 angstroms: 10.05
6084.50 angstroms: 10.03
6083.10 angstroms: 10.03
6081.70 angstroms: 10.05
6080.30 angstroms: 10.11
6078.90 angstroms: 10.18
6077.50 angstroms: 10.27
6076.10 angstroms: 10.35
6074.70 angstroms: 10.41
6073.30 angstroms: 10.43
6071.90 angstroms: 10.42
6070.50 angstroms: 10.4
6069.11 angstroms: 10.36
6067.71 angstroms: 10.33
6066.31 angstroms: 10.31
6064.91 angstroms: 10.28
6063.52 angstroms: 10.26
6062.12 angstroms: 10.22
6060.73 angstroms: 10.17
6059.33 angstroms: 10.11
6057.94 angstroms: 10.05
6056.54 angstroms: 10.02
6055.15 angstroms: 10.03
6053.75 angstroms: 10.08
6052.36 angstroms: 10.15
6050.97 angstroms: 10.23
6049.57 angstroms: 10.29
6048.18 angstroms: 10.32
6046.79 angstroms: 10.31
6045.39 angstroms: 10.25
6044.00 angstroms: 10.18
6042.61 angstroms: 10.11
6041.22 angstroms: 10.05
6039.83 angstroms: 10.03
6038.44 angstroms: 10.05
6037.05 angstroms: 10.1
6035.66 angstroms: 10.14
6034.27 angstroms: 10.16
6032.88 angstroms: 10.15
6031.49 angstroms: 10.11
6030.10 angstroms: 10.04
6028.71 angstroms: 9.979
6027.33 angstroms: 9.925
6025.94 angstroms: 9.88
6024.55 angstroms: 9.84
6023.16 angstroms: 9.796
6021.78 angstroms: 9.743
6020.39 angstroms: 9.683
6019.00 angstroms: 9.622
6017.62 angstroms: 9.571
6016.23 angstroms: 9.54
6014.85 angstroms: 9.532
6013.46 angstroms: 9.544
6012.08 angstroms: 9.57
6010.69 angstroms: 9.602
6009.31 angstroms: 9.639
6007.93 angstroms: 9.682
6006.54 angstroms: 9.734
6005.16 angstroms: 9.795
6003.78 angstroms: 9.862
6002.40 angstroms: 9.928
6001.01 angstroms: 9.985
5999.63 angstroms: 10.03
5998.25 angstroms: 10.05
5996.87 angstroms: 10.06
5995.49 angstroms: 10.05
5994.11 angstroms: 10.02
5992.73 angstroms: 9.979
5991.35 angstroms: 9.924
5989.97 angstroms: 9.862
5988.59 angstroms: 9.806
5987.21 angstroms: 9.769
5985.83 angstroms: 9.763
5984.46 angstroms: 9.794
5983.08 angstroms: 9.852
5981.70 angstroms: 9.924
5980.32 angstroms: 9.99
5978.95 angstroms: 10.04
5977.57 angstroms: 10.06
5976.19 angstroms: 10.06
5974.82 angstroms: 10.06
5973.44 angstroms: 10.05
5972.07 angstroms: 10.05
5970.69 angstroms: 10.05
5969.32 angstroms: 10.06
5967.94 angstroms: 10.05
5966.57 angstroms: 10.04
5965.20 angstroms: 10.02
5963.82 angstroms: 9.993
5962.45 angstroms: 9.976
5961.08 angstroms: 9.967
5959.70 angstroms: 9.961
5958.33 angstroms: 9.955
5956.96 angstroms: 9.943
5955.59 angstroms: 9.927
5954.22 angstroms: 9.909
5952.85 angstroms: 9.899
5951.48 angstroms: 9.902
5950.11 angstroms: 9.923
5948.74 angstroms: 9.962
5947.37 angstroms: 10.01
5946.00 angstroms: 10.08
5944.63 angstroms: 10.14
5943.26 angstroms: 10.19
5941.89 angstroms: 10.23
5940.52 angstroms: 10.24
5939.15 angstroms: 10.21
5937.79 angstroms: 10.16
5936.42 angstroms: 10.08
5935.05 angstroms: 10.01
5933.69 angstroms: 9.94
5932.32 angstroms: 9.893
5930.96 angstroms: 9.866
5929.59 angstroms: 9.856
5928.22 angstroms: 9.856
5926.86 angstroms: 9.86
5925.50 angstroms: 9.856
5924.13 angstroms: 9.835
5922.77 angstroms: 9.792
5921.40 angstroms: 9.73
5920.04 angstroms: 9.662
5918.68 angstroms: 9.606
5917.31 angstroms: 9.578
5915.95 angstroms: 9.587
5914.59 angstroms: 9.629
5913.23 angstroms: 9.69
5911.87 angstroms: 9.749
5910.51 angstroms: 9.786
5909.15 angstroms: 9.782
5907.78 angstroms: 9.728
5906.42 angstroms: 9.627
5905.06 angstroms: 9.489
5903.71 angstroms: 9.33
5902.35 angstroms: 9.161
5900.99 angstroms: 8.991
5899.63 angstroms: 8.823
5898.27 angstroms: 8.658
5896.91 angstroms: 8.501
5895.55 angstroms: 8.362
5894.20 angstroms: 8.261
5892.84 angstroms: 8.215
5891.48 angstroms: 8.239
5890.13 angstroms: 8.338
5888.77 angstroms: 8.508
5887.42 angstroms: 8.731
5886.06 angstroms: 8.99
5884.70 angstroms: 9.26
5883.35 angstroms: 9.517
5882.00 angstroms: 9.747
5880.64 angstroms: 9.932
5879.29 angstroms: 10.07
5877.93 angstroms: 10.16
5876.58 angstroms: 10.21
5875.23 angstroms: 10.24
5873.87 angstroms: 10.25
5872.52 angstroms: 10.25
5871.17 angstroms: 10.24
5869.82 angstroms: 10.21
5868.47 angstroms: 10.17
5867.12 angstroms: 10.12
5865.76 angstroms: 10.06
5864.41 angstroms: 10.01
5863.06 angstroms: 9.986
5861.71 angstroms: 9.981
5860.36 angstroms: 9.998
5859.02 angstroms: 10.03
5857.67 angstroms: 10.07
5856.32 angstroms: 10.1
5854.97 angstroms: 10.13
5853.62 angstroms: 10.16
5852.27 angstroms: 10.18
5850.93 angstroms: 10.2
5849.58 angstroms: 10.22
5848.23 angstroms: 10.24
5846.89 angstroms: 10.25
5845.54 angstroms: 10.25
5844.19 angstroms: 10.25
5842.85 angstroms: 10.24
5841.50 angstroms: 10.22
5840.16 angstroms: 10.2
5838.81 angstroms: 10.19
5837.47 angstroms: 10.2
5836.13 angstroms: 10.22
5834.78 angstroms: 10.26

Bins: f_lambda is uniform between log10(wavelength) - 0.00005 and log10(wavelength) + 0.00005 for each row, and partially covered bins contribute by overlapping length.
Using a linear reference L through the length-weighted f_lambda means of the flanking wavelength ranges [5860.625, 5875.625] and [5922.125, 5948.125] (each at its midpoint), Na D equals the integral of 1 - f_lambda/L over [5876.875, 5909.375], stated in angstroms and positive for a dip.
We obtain 3.2 angstroms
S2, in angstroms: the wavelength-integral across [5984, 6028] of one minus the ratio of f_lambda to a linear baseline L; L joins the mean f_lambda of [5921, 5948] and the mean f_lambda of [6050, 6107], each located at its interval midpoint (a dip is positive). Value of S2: 1.3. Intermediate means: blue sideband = 9.99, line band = 9.8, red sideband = 10.2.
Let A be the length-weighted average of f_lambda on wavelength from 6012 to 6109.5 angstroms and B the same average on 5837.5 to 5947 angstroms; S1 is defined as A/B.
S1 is 1.04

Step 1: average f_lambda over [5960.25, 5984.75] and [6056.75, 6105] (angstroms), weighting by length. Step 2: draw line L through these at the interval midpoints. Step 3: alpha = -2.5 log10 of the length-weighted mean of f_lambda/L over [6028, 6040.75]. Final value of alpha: 0.00 mag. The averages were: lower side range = 10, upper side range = 10.2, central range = 10.1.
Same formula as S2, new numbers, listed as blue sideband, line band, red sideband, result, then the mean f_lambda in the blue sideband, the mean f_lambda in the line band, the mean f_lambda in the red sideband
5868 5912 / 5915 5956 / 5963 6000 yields -1.1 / 9.37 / 9.92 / 9.98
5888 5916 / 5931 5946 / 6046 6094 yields -1.3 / 9.06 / 10.1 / 10.2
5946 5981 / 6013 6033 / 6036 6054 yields 0.7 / 10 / 9.79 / 10.2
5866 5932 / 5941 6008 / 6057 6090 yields -1.1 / 9.51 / 9.97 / 10.2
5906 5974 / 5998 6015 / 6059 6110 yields 0.5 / 9.92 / 9.76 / 10.2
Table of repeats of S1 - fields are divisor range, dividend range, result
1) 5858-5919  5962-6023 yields 1.04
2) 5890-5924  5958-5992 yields 1.08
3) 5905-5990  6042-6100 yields 1.03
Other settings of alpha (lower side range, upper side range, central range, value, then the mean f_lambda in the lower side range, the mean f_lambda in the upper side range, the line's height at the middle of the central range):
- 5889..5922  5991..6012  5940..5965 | -0.05 mag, 9.18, 9.88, 9.52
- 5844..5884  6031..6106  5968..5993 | 0.02 mag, 10.1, 10.2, 10.2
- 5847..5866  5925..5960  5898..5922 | 0.06 mag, 10.1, 10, 10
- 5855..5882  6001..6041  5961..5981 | -0.01 mag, 10.1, 9.83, 9.92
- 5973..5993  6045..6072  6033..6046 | 0.00 mag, 9.92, 10.2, 10.1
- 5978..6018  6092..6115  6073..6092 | 0.00 mag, 9.83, 10.2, 10.1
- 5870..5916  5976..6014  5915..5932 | -0.03 mag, 9.36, 9.87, 9.51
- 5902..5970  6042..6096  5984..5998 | 0.01 mag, 9.88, 10.2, 10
